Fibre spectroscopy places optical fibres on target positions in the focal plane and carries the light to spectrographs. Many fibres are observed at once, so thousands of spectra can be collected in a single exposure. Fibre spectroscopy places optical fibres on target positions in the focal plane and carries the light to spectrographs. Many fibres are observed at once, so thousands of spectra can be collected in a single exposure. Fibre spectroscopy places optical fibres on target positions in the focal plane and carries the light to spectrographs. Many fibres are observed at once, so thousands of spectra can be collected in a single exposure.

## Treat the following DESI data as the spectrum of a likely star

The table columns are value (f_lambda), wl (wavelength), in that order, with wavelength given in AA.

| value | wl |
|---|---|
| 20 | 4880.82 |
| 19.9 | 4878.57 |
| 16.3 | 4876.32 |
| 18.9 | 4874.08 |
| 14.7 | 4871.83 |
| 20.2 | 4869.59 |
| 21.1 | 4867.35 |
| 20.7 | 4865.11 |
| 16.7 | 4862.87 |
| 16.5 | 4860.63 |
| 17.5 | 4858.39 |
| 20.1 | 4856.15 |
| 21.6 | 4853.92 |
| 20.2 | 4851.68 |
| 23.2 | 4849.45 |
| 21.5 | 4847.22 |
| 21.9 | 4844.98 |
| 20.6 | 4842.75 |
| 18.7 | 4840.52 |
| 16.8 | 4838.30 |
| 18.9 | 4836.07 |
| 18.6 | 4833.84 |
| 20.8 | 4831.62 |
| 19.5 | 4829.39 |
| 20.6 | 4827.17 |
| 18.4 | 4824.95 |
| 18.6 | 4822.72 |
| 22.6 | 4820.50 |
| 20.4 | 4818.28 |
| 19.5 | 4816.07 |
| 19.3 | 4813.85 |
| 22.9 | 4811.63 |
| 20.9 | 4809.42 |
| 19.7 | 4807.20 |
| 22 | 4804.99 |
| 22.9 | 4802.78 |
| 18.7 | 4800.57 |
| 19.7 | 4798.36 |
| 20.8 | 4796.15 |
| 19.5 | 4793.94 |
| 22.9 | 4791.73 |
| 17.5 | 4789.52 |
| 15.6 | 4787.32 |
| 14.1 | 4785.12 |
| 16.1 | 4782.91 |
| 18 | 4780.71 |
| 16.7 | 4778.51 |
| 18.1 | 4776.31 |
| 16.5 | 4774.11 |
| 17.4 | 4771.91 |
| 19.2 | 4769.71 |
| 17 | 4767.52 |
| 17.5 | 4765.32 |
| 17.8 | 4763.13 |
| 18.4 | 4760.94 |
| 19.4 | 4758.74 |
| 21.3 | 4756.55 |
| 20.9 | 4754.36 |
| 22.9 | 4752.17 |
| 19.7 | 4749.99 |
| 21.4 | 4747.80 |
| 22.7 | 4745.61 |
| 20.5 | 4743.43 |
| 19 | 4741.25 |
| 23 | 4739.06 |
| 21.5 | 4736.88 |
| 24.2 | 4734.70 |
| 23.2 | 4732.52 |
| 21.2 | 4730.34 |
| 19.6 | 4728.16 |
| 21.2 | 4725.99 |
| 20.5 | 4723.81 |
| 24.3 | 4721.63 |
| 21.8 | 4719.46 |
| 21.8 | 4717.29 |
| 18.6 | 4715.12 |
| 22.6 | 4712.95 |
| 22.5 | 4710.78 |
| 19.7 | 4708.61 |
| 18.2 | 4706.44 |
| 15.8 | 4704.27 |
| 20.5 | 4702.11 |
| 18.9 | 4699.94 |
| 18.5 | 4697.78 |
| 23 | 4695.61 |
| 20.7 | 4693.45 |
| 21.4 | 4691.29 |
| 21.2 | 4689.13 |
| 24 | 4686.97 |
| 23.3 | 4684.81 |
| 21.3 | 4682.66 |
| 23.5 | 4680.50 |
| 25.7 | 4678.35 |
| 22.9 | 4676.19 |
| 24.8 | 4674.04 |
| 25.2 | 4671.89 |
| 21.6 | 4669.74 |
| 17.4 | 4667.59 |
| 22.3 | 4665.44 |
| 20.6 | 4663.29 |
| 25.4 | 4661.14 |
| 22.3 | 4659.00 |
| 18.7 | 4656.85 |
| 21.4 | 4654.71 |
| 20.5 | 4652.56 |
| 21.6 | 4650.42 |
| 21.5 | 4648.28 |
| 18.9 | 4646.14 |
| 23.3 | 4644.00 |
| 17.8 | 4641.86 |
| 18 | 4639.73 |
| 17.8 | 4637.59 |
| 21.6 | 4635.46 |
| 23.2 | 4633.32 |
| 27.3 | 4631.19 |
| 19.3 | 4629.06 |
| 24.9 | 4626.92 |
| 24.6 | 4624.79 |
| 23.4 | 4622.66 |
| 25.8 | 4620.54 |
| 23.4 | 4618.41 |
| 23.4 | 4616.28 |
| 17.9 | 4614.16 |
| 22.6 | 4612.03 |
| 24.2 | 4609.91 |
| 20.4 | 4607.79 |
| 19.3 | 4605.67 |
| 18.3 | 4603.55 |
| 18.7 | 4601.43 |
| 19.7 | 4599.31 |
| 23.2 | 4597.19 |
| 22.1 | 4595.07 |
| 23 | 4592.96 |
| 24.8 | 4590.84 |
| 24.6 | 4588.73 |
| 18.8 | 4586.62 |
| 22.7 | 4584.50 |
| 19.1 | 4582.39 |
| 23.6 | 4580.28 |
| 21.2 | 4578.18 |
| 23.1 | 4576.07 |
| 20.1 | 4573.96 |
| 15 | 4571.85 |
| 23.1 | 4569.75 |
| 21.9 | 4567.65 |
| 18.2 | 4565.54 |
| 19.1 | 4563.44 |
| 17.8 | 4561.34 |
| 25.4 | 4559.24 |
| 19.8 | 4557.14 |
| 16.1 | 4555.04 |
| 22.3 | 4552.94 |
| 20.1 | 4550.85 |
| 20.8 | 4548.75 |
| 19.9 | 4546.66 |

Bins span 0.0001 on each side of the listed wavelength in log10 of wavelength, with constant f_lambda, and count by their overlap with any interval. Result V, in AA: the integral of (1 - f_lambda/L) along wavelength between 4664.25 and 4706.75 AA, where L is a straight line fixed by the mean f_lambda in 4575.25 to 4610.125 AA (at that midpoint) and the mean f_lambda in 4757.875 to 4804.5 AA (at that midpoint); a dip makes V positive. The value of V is -3.4 AA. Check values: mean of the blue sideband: 21.5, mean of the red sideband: 18.3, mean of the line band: 21.6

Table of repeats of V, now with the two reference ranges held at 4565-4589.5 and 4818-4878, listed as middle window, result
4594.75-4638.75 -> -2.56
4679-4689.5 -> -1.30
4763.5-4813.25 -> 2.46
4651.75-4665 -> -0.67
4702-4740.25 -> -1.86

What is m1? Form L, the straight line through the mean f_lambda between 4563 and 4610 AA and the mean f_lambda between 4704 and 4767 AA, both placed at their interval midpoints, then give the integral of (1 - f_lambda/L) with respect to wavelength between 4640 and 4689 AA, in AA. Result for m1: -2.5 AA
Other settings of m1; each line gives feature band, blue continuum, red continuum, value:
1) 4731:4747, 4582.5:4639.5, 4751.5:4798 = -2.3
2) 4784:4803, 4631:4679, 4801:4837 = 1.5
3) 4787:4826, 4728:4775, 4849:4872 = -0.8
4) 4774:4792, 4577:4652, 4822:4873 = 2.7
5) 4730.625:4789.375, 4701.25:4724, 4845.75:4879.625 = 2.6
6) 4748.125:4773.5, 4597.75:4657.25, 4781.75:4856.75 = 1.4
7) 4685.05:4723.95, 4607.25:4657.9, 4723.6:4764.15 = 0.8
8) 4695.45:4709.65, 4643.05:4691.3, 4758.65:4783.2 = 1.1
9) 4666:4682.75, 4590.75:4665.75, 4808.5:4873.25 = -1.3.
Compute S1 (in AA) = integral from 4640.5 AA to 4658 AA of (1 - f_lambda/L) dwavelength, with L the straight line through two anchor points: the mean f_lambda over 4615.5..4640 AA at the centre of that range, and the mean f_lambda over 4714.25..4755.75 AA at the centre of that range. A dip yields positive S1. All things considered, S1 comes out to 1.7 AA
